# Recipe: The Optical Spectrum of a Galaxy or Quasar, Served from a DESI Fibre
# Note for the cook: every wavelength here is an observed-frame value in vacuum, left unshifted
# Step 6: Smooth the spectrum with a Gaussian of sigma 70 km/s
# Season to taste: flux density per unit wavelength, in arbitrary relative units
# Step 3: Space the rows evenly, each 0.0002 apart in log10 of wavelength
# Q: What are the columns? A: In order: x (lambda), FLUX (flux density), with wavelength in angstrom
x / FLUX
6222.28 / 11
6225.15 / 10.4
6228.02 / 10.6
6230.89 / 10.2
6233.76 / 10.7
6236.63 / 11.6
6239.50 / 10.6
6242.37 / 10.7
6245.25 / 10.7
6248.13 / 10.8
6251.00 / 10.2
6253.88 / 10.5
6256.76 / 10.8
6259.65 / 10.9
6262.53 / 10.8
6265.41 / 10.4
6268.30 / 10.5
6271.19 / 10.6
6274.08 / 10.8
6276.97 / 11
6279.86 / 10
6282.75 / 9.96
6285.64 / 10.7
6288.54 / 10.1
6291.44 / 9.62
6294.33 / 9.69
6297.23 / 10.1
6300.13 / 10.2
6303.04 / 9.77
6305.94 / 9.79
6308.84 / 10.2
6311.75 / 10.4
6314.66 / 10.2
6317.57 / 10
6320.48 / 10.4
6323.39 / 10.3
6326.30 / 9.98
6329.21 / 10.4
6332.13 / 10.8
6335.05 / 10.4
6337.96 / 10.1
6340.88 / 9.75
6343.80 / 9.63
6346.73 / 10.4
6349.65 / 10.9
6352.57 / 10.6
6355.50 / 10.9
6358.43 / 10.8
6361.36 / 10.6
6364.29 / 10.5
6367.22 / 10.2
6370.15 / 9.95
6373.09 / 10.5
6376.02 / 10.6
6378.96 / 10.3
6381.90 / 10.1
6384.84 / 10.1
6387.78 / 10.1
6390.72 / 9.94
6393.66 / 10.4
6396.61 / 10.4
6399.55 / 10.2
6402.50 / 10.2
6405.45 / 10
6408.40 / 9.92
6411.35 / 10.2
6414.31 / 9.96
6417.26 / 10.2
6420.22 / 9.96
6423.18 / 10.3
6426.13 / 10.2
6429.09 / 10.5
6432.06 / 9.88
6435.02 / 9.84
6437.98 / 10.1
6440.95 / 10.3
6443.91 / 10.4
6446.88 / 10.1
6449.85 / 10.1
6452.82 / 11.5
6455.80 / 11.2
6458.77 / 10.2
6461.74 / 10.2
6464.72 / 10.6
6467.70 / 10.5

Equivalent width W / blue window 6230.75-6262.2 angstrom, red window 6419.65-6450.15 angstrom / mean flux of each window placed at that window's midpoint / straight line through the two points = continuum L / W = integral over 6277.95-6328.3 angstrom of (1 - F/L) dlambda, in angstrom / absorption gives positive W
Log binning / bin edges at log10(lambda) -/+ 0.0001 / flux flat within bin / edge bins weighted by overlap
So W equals 2.20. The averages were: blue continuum 10.7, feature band 10.1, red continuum 10.2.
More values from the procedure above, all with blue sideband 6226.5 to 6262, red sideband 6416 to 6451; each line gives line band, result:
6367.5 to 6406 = 0.3 angstrom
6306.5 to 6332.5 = 0.5 angstrom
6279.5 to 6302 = 1.1 angstrom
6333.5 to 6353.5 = 0.3 angstrom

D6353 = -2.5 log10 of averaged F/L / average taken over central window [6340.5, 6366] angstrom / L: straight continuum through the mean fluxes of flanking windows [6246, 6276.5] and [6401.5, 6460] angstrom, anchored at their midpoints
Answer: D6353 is -0.01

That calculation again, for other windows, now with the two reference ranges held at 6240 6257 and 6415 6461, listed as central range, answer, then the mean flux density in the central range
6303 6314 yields 0.04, 10.1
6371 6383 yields 0.01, 10.4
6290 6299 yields 0.08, 9.83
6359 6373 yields 0.01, 10.4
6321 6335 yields 0.01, 10.4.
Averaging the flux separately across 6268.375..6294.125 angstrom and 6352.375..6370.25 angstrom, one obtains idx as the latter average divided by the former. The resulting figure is 1.02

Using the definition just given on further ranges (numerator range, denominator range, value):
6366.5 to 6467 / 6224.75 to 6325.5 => 0.99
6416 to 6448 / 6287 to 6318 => 1.02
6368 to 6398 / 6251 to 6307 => 0.99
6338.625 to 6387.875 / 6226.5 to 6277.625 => 0.97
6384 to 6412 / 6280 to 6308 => 1.01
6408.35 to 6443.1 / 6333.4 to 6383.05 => 0.98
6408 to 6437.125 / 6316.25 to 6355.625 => 0.98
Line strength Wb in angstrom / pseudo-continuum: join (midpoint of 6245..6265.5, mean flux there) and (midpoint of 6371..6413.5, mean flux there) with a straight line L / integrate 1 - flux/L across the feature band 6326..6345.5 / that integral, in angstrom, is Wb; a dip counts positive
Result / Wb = 0.4 angstrom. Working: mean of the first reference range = 10.7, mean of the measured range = 10.2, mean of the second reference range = 10.2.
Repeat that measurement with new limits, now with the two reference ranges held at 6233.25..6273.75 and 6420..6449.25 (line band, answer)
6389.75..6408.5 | 0.2 angstrom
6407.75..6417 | 0.2 angstrom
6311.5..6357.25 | 0.6 angstrom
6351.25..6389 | -0.2 angstrom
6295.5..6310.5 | 0.8 angstrom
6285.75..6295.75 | 0.6 angstrom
